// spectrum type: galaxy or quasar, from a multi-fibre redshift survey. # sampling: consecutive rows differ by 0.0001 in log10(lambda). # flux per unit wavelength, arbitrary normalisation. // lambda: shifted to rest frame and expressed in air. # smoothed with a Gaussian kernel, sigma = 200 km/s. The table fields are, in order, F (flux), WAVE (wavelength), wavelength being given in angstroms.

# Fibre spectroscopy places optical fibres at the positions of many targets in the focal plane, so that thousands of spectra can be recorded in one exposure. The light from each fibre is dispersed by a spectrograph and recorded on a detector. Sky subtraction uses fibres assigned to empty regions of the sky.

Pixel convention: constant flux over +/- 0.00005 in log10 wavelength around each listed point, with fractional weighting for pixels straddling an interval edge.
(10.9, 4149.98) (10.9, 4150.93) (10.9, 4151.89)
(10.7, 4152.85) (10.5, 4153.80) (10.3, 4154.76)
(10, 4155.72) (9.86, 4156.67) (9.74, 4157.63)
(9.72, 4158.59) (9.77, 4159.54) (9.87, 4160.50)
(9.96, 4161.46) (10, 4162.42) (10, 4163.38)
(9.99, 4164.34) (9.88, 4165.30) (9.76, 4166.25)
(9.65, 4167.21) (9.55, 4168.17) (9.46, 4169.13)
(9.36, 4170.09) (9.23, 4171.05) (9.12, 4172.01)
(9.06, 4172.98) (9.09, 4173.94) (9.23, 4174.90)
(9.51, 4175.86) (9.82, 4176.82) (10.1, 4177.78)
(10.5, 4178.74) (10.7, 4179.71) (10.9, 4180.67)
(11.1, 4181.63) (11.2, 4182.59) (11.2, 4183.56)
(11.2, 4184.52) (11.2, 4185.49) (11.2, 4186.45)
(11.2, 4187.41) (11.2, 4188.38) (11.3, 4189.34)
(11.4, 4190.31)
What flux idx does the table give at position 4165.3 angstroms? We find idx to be 9.88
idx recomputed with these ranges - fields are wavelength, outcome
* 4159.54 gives 9.77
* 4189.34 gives 11.3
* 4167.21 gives 9.65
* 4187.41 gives 11.2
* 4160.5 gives 9.87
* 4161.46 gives 9.96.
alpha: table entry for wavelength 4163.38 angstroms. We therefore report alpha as 10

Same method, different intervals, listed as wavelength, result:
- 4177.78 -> 10.1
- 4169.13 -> 9.46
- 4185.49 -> 11.2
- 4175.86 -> 9.51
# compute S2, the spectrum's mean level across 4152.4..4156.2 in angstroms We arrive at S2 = 10.4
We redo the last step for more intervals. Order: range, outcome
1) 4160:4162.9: 9.92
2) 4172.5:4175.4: 9.14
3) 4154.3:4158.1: 9.98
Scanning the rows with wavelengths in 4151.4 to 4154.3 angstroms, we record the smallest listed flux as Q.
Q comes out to 10.5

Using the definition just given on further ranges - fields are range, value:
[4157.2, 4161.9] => 9.72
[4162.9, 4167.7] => 9.65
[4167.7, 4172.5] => 9.12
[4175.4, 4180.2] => 9.51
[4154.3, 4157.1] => 9.86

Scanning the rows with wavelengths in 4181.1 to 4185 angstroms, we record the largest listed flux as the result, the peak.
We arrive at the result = 11.2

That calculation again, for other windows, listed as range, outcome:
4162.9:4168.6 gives 10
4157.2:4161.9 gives 9.96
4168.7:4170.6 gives 9.46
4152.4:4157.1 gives 10.7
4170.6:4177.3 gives 9.82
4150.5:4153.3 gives 10.9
